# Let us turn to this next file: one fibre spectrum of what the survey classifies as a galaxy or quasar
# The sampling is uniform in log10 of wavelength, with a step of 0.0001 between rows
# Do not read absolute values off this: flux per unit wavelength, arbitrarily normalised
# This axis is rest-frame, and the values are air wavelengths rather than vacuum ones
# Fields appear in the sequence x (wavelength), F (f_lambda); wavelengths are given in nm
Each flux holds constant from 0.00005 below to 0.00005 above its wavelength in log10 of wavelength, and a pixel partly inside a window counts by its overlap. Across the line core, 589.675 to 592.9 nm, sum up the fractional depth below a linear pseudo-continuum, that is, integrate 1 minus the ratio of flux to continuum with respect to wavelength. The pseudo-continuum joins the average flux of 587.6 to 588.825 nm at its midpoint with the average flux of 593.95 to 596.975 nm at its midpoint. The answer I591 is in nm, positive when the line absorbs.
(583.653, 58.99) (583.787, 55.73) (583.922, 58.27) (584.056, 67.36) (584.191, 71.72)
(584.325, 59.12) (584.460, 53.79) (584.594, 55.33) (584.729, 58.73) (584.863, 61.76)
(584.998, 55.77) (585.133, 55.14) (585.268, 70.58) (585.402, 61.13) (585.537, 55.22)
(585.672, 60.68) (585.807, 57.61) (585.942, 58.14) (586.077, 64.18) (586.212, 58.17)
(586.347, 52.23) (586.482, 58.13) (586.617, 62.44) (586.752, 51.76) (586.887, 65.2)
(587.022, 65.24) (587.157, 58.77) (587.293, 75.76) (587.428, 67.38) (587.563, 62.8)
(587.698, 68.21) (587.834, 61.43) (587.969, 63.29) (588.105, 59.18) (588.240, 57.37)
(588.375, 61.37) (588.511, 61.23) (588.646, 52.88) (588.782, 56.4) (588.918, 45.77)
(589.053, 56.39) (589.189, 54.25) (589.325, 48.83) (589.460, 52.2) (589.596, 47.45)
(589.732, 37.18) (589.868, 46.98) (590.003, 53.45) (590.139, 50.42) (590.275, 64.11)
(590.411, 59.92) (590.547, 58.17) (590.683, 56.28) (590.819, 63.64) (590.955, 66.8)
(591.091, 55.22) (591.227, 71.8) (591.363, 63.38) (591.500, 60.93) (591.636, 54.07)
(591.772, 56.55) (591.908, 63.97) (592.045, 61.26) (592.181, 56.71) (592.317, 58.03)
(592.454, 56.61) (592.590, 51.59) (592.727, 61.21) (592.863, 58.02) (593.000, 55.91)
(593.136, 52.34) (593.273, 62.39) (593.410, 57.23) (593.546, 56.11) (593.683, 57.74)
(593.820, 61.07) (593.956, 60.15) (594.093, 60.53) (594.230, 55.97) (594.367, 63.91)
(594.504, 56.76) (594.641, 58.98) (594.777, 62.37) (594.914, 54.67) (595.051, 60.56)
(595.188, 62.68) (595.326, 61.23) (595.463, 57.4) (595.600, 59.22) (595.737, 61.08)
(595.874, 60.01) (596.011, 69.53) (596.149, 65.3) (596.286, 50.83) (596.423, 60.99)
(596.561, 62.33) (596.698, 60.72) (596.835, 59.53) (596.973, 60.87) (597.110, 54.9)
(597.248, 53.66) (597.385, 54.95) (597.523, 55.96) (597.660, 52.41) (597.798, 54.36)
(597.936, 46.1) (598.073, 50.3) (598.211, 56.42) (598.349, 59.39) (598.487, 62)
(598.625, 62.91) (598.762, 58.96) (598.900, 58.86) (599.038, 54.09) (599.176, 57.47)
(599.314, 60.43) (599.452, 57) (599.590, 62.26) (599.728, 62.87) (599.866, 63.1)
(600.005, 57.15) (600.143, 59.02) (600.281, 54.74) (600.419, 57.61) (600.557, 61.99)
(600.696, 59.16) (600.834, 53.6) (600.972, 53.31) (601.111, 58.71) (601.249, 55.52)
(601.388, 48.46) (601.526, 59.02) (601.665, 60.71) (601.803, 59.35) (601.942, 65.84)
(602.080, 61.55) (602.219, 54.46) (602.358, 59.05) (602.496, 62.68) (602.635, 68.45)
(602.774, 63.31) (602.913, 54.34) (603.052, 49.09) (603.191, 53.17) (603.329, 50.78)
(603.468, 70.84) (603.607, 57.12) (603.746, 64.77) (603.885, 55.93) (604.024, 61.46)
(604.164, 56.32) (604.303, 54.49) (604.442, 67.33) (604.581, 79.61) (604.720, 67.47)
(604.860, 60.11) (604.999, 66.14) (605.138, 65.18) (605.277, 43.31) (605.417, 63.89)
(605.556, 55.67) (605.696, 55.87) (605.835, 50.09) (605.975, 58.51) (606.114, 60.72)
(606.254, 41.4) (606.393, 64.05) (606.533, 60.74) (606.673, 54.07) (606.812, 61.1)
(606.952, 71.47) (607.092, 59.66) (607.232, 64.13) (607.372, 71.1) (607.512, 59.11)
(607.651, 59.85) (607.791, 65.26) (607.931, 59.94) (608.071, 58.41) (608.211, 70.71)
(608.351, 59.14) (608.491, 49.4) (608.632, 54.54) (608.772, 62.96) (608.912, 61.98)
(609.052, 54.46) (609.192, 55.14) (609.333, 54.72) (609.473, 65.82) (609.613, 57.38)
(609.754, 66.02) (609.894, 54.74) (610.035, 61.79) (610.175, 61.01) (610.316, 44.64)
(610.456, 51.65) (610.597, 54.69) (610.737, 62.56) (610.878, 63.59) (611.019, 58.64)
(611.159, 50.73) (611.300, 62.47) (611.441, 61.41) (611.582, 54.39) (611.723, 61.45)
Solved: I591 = 0.13 nm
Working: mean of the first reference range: 60.3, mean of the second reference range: 60.2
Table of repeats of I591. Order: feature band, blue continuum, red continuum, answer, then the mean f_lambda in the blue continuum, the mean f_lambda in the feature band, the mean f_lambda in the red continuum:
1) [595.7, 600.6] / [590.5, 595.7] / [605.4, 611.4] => 0.07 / 59.3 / 58.3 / 58.9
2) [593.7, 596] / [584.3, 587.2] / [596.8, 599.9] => -0.09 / 59.1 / 60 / 57.3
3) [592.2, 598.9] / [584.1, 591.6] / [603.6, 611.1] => 0.10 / 58.8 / 58.2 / 59.6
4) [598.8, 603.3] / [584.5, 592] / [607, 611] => 0.07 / 58.6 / 58.3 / 59.5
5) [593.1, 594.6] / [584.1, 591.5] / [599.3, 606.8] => 0.00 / 58.8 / 58.7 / 58.9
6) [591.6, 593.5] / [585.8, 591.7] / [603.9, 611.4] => 0.03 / 58.3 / 57.6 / 59.5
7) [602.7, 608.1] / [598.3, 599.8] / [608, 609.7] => -0.08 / 59.7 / 59.9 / 58.8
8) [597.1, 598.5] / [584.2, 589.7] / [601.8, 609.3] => 0.12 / 58.8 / 54.3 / 59.9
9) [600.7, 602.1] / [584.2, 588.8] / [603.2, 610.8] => 0.05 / 60.4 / 57.6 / 59.6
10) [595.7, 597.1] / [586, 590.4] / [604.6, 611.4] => -0.06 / 57.5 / 60.9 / 59.2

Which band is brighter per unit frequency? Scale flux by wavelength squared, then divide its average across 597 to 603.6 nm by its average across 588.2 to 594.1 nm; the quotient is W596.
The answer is 1.0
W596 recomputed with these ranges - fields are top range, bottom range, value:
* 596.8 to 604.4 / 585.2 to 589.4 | 1.01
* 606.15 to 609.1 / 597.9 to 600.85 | 1.06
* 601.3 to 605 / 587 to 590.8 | 1.11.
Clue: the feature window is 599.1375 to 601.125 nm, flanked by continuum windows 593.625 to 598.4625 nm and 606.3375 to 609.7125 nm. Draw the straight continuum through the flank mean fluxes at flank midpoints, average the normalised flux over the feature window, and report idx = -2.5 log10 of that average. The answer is 0.01 mag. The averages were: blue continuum 58.4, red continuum 60.6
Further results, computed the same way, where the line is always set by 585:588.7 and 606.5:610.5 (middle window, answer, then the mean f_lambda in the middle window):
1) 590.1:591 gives 0.01 mag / 60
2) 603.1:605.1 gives -0.03 mag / 61.8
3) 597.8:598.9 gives 0.07 mag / 56.6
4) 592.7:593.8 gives 0.05 mag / 57.6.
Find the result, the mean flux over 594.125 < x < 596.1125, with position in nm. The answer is 60.4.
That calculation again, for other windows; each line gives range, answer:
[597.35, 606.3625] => 58.3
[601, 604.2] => 58.7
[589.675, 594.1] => 57.9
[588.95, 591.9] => 56.2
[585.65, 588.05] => 61.7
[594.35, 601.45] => 58.2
